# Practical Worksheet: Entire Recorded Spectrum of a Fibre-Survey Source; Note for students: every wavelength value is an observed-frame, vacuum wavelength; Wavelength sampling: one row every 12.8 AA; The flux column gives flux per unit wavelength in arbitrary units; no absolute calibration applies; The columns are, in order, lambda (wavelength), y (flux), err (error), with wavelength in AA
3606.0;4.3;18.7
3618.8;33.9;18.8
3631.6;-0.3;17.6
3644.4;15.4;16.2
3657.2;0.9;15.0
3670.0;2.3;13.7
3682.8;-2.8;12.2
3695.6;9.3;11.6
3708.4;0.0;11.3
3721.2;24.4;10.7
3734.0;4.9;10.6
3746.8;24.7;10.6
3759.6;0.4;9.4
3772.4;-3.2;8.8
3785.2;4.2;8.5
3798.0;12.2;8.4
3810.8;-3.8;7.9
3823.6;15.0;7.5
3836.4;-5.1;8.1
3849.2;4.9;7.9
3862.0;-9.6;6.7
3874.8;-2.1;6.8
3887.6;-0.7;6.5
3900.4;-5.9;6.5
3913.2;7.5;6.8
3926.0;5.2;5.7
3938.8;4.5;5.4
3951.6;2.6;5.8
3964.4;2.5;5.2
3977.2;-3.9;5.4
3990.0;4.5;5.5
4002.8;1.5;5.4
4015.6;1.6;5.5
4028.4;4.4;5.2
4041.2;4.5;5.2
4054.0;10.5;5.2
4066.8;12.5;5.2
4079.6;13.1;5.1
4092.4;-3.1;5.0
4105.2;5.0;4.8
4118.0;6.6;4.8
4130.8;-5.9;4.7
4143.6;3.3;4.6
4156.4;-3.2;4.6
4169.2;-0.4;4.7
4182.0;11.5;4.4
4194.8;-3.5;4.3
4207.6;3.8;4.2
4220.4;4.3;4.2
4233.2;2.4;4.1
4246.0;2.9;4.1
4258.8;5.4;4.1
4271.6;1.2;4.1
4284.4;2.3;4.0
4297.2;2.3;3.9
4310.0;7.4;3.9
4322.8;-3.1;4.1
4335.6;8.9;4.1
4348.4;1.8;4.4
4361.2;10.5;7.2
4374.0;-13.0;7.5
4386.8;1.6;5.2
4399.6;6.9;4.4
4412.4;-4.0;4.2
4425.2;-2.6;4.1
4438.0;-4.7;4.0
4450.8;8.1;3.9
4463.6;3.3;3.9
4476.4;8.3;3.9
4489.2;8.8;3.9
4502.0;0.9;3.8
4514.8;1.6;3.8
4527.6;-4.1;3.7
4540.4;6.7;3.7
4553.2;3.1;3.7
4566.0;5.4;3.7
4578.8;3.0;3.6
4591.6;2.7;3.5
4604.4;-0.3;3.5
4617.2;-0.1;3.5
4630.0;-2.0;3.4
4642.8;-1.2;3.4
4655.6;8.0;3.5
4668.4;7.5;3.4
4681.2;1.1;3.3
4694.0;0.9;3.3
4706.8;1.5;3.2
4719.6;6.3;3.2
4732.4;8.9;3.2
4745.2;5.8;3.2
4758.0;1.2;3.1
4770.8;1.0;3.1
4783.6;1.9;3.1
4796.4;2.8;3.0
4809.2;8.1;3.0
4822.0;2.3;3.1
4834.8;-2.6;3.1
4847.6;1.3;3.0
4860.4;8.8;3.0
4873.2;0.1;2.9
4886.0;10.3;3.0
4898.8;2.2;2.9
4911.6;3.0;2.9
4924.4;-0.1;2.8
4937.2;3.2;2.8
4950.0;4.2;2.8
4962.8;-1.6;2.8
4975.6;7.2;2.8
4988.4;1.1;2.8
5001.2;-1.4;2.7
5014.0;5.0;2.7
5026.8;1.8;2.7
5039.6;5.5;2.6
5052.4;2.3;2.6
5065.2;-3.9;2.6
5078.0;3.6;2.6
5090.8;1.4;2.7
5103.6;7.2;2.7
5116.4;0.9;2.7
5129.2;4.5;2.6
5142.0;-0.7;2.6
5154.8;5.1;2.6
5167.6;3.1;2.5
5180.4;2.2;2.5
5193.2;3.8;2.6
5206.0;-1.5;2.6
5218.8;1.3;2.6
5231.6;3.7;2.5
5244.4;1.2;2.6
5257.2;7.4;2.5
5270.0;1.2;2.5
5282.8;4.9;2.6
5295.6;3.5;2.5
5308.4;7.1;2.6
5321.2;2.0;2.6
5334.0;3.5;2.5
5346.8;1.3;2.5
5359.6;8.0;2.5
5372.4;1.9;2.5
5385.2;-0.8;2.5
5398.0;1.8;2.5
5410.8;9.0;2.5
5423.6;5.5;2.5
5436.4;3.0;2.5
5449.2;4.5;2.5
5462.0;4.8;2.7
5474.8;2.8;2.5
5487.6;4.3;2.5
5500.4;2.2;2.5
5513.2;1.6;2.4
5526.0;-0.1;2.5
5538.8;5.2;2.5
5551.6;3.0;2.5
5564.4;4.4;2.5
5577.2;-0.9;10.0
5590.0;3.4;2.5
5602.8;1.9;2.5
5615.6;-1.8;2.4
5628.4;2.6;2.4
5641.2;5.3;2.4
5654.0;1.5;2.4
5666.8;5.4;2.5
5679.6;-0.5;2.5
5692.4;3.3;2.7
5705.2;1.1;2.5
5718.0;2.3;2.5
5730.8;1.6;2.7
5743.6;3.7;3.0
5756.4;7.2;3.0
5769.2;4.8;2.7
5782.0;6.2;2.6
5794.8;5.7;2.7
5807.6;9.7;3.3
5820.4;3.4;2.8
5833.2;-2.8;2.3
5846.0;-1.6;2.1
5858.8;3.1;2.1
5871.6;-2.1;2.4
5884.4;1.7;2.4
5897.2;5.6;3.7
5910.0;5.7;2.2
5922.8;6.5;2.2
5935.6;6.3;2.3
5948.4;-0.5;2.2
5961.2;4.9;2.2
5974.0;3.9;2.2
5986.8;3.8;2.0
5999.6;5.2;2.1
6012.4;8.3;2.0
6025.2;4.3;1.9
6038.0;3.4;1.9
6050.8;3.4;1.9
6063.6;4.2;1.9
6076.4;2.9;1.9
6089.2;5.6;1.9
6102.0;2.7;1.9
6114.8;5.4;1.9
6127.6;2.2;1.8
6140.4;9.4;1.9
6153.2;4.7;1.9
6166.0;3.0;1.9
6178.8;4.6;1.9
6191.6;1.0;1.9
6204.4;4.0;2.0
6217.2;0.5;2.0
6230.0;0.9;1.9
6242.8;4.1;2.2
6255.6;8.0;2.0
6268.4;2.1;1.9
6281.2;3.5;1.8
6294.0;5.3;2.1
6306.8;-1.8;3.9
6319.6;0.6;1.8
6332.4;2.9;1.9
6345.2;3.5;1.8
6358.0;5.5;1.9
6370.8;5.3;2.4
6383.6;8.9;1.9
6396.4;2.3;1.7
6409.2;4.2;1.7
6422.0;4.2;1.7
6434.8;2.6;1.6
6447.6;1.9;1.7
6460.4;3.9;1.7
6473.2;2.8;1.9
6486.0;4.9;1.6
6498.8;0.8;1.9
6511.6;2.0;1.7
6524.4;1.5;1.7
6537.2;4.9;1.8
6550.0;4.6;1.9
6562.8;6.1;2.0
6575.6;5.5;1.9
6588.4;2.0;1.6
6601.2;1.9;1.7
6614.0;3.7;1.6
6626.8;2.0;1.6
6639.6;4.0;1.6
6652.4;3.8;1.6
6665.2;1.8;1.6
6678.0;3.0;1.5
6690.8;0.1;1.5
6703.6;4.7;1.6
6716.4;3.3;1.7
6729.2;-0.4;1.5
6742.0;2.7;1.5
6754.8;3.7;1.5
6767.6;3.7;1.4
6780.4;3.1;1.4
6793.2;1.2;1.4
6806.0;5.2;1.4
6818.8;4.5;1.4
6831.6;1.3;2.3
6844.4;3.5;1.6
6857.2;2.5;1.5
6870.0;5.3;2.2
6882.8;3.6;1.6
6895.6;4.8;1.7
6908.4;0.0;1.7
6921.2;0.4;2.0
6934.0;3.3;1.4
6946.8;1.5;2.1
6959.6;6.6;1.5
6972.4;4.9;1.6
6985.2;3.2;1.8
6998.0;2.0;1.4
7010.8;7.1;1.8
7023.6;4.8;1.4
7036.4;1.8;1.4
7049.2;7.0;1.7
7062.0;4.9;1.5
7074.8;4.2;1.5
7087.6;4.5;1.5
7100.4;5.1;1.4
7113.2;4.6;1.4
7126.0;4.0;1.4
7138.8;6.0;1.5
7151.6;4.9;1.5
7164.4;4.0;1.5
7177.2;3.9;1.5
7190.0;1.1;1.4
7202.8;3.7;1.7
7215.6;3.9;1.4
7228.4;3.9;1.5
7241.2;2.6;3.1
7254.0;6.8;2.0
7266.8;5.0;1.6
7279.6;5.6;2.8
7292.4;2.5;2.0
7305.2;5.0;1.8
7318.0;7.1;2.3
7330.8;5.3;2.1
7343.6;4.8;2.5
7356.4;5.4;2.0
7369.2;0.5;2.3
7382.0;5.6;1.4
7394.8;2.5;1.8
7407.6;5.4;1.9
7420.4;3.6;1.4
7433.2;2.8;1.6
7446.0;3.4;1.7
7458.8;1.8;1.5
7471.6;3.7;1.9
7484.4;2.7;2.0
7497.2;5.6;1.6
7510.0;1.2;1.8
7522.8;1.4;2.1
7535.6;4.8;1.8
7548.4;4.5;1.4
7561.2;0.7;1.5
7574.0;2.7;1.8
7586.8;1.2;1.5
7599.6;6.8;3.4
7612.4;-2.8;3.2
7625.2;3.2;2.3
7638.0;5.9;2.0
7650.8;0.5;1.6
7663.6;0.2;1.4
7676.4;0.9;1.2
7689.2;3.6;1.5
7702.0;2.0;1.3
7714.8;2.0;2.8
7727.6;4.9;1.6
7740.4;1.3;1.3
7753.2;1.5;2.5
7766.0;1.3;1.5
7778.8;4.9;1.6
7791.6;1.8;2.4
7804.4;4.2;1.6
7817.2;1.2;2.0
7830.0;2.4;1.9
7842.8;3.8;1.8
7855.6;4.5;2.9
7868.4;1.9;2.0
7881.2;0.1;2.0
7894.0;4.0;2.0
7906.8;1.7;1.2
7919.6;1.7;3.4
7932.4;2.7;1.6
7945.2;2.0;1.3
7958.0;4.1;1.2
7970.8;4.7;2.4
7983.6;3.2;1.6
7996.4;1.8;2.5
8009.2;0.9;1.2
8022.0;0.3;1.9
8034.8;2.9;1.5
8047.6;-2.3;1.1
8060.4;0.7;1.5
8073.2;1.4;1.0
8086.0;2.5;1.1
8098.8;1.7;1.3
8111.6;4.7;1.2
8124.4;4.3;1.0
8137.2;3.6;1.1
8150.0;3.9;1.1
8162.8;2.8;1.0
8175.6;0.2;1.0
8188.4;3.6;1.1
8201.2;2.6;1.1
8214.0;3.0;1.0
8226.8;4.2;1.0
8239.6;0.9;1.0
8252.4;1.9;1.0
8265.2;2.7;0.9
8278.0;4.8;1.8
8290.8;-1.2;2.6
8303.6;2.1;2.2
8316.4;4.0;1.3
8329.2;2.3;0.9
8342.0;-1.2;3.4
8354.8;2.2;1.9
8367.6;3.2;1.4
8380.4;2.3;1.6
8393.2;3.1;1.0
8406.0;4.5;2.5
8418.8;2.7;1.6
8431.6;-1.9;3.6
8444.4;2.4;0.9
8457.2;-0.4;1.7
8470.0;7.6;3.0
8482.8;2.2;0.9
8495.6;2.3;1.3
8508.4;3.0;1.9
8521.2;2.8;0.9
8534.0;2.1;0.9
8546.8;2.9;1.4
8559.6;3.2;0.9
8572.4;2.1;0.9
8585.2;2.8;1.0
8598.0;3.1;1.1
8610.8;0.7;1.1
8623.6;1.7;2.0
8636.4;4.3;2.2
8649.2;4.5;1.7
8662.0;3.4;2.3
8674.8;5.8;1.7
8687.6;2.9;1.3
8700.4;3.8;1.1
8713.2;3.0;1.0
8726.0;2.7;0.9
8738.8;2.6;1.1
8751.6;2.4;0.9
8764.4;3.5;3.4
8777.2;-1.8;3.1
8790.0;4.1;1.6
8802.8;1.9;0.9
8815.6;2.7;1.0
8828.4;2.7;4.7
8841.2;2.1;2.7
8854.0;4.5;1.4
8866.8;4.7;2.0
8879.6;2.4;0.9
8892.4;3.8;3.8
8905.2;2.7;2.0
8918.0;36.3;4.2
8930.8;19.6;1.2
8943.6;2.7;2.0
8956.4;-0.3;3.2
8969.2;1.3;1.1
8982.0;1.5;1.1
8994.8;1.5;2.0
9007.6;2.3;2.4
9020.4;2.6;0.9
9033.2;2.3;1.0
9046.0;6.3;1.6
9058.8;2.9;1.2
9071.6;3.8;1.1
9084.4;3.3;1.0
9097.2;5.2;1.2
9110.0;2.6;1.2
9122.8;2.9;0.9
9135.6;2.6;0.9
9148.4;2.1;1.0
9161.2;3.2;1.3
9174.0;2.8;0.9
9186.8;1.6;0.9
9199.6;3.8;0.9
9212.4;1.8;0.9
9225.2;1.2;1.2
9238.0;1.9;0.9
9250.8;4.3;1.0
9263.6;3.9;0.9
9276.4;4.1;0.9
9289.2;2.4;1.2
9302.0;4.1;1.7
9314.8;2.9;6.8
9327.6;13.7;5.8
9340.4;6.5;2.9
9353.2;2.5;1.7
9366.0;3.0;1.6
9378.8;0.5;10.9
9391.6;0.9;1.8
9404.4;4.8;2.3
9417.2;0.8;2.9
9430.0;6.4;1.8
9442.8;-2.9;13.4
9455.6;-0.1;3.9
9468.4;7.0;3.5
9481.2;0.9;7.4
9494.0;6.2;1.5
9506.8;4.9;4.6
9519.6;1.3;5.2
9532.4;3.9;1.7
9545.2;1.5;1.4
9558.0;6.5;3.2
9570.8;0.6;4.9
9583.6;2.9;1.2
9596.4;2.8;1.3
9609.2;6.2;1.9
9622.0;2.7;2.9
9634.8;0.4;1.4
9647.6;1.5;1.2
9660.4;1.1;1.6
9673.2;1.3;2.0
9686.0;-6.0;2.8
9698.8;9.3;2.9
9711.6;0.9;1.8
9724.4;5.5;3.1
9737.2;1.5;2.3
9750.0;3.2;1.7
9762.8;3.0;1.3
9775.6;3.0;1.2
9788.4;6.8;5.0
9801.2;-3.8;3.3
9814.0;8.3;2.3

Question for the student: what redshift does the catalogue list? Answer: 1.393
